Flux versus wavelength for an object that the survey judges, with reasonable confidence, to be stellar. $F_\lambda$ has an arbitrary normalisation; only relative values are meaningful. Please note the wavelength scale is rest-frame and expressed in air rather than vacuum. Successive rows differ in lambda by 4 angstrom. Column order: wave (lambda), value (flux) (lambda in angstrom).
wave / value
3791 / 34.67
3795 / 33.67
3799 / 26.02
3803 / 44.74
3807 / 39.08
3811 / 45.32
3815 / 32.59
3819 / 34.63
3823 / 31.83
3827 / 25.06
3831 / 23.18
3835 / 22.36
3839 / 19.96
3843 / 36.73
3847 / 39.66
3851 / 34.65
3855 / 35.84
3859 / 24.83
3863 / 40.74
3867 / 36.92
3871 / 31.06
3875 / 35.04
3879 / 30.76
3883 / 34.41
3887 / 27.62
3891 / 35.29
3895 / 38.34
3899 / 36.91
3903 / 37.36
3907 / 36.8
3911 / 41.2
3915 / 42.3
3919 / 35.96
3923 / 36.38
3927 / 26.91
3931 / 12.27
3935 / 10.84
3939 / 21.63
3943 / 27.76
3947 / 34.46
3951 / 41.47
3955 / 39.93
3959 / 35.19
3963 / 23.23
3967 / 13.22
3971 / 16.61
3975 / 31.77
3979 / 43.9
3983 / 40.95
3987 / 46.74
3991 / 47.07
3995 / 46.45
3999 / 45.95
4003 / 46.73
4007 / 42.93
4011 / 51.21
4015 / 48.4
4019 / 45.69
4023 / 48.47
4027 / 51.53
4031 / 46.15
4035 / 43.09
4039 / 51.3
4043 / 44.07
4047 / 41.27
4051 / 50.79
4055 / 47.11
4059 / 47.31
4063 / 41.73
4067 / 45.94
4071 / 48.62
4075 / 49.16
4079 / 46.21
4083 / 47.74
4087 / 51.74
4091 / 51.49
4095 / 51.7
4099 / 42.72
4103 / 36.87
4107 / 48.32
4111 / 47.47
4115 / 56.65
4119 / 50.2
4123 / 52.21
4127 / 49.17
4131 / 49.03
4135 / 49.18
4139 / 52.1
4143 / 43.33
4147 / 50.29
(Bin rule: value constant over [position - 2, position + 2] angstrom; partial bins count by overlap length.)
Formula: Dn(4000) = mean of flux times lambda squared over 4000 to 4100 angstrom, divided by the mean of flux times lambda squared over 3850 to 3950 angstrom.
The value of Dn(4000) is 1.58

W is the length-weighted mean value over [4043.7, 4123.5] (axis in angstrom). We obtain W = 47.6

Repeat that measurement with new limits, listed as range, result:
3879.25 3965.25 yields 32.1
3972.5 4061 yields 45.7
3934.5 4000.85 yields 33.8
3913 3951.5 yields 28.5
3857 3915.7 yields 35.2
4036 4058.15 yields 46.8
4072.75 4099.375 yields 49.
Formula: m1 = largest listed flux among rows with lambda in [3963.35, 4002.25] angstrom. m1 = 47.07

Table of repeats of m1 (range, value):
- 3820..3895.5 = 40.74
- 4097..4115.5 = 56.65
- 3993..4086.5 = 51.53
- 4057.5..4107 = 51.74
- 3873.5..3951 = 42.3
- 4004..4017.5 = 51.21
